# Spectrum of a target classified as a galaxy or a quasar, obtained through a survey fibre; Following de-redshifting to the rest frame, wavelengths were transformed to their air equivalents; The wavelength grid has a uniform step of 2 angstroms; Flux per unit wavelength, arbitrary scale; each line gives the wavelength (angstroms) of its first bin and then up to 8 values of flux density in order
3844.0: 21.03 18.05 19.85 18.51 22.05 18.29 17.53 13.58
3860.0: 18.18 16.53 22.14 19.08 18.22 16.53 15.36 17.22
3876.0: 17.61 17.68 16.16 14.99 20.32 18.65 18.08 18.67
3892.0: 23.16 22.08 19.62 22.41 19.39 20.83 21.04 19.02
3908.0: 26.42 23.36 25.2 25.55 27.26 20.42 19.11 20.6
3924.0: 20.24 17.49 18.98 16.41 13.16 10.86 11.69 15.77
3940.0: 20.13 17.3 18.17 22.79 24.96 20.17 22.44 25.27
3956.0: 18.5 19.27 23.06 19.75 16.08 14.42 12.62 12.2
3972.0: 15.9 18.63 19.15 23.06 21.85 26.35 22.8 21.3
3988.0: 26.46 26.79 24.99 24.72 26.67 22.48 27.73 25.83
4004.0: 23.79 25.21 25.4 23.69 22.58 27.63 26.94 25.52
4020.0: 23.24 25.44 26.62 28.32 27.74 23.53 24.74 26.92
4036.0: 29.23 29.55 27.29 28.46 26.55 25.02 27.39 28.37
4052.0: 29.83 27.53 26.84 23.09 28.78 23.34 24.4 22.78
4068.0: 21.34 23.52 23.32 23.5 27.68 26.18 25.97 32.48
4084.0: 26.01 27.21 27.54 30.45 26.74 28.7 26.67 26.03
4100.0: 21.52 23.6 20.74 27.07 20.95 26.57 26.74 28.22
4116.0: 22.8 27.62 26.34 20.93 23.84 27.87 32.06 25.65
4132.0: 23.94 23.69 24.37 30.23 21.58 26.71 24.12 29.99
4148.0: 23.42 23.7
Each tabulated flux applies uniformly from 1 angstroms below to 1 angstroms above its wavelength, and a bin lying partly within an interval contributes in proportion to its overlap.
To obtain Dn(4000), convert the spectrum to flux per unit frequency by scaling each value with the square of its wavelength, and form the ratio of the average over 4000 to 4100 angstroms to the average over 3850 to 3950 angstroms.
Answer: 1.47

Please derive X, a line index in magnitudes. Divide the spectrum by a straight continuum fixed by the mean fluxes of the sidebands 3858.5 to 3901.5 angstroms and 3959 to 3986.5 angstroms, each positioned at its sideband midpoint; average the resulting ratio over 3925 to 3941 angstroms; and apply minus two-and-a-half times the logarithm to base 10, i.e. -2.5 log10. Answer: 0.21 mag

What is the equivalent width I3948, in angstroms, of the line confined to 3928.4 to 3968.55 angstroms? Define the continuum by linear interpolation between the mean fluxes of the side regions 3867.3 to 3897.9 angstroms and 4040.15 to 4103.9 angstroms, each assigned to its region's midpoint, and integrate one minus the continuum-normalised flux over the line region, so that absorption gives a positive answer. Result 5.5 angstroms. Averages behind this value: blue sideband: 18.4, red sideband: 26.1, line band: 18.2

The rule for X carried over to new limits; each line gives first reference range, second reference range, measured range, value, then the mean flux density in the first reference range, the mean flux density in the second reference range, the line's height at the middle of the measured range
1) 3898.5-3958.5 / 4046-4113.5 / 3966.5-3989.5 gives 0.10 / 20.1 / 25.9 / 22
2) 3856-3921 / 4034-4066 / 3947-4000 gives 0.11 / 19.8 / 26.9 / 23.5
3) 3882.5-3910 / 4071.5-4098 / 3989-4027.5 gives -0.04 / 20.7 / 27.1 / 24.5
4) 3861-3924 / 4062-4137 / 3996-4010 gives -0.10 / 20.1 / 25.5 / 23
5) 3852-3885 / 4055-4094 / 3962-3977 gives 0.34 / 17.6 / 25.9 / 21.7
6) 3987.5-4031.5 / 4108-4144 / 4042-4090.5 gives -0.03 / 25.5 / 25.6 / 25.6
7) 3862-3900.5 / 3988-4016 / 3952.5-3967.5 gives 0.19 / 18.7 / 25.3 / 23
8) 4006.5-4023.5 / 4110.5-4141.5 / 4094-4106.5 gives 0.05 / 25.1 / 25.8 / 25.6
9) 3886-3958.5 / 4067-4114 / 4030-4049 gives -0.13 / 20.1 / 25.7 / 24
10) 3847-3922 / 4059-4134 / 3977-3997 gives -0.09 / 19.7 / 25.6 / 22.6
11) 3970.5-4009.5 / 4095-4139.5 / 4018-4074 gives -0.07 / 23.5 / 25.3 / 24.3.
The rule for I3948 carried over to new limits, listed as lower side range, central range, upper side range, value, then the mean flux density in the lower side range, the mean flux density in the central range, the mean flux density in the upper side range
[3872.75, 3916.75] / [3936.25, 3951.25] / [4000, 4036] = 2.1 angstroms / 20.6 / 19.5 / 25.6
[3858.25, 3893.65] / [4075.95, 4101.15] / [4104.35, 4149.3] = -2.8 angstroms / 18.1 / 27.1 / 25.6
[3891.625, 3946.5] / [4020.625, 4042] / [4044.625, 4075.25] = -2.4 angstroms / 19.9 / 26.9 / 25.3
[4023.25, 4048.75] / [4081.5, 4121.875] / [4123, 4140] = 0.7 angstroms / 27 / 26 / 26.2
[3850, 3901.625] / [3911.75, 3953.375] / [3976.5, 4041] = 3.9 angstroms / 18.6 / 19.4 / 25.4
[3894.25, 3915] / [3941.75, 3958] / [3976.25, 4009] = 1.5 angstroms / 22.3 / 21.3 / 24.6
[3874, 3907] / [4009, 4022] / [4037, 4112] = -0.6 angstroms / 19.3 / 25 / 26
